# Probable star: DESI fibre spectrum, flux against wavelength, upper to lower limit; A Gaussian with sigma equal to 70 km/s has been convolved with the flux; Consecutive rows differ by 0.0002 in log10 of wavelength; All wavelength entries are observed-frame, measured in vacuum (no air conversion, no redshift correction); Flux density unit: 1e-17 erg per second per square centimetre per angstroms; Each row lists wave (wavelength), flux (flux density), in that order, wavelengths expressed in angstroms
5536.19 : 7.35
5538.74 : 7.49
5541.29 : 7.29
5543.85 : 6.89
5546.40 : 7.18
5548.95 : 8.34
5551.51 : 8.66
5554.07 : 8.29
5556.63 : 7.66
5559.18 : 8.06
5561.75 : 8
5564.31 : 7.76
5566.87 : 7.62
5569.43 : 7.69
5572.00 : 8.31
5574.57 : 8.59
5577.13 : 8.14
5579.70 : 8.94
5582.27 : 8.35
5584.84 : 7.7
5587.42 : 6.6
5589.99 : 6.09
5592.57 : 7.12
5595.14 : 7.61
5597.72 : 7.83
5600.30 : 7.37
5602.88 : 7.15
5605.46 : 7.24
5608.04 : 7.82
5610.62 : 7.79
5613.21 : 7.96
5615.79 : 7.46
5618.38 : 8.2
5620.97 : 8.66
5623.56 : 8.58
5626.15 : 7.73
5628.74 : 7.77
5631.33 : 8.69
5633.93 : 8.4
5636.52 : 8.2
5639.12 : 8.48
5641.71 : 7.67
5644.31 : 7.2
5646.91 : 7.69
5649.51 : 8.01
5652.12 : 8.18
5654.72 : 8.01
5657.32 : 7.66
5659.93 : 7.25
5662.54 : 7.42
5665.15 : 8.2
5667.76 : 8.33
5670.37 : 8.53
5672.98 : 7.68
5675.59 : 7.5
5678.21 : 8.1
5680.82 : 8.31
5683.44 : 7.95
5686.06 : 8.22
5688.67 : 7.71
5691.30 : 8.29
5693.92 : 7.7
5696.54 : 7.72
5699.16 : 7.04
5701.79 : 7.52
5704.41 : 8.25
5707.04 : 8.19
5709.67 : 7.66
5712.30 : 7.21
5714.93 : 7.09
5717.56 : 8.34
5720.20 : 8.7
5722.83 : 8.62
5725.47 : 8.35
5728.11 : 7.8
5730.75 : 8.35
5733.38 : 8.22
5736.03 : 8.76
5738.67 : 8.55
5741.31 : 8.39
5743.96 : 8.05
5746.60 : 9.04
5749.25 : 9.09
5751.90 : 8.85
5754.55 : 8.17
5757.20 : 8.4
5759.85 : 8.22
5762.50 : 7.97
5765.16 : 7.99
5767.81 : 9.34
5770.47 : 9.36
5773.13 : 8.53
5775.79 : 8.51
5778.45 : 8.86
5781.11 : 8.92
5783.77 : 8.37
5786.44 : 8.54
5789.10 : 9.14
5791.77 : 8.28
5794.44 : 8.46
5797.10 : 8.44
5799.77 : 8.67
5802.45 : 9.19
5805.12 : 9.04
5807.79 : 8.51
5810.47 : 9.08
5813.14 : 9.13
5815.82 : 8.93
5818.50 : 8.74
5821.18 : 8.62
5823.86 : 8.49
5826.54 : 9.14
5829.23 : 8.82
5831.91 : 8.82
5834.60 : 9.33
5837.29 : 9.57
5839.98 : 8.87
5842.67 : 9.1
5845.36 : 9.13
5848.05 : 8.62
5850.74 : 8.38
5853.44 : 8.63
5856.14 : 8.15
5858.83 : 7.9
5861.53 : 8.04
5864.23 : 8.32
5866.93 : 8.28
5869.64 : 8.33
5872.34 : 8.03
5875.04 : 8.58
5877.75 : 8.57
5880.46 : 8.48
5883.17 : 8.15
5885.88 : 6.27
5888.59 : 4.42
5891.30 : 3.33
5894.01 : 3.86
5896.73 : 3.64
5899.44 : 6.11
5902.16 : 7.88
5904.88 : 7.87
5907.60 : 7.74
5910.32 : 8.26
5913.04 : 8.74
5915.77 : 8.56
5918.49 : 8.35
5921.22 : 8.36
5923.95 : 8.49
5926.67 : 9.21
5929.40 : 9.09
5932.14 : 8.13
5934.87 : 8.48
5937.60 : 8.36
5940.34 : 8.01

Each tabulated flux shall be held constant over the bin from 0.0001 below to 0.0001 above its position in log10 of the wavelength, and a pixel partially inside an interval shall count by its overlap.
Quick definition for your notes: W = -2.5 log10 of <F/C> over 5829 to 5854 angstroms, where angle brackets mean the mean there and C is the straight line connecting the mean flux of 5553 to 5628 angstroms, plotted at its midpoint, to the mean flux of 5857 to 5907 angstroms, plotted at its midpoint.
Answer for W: -0.25 mag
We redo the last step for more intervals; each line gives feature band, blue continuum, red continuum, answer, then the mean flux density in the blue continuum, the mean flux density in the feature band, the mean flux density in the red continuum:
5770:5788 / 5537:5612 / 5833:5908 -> -0.140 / 7.71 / 8.7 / 7.63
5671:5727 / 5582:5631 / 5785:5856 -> 0.031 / 7.64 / 7.92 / 8.82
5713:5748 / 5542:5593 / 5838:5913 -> -0.087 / 7.8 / 8.31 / 7.55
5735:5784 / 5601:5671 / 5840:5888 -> -0.066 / 7.93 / 8.6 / 8.25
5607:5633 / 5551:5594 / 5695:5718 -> -0.041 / 7.84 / 8.07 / 7.65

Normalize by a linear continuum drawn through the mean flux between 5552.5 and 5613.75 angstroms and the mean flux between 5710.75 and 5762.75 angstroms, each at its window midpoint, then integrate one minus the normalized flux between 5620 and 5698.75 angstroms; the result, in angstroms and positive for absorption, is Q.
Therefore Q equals 0.4 angstroms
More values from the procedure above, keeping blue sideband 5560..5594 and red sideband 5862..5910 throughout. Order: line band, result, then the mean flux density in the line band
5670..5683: -0.81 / 7.98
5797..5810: -2.95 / 8.82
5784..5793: -1.74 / 8.62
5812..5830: -4.26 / 8.83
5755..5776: -3.58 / 8.53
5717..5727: -1.49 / 8.49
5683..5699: -0.84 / 7.87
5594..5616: 0.30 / 7.59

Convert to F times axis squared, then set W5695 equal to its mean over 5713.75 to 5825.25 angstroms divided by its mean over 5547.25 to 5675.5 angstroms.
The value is 1.15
